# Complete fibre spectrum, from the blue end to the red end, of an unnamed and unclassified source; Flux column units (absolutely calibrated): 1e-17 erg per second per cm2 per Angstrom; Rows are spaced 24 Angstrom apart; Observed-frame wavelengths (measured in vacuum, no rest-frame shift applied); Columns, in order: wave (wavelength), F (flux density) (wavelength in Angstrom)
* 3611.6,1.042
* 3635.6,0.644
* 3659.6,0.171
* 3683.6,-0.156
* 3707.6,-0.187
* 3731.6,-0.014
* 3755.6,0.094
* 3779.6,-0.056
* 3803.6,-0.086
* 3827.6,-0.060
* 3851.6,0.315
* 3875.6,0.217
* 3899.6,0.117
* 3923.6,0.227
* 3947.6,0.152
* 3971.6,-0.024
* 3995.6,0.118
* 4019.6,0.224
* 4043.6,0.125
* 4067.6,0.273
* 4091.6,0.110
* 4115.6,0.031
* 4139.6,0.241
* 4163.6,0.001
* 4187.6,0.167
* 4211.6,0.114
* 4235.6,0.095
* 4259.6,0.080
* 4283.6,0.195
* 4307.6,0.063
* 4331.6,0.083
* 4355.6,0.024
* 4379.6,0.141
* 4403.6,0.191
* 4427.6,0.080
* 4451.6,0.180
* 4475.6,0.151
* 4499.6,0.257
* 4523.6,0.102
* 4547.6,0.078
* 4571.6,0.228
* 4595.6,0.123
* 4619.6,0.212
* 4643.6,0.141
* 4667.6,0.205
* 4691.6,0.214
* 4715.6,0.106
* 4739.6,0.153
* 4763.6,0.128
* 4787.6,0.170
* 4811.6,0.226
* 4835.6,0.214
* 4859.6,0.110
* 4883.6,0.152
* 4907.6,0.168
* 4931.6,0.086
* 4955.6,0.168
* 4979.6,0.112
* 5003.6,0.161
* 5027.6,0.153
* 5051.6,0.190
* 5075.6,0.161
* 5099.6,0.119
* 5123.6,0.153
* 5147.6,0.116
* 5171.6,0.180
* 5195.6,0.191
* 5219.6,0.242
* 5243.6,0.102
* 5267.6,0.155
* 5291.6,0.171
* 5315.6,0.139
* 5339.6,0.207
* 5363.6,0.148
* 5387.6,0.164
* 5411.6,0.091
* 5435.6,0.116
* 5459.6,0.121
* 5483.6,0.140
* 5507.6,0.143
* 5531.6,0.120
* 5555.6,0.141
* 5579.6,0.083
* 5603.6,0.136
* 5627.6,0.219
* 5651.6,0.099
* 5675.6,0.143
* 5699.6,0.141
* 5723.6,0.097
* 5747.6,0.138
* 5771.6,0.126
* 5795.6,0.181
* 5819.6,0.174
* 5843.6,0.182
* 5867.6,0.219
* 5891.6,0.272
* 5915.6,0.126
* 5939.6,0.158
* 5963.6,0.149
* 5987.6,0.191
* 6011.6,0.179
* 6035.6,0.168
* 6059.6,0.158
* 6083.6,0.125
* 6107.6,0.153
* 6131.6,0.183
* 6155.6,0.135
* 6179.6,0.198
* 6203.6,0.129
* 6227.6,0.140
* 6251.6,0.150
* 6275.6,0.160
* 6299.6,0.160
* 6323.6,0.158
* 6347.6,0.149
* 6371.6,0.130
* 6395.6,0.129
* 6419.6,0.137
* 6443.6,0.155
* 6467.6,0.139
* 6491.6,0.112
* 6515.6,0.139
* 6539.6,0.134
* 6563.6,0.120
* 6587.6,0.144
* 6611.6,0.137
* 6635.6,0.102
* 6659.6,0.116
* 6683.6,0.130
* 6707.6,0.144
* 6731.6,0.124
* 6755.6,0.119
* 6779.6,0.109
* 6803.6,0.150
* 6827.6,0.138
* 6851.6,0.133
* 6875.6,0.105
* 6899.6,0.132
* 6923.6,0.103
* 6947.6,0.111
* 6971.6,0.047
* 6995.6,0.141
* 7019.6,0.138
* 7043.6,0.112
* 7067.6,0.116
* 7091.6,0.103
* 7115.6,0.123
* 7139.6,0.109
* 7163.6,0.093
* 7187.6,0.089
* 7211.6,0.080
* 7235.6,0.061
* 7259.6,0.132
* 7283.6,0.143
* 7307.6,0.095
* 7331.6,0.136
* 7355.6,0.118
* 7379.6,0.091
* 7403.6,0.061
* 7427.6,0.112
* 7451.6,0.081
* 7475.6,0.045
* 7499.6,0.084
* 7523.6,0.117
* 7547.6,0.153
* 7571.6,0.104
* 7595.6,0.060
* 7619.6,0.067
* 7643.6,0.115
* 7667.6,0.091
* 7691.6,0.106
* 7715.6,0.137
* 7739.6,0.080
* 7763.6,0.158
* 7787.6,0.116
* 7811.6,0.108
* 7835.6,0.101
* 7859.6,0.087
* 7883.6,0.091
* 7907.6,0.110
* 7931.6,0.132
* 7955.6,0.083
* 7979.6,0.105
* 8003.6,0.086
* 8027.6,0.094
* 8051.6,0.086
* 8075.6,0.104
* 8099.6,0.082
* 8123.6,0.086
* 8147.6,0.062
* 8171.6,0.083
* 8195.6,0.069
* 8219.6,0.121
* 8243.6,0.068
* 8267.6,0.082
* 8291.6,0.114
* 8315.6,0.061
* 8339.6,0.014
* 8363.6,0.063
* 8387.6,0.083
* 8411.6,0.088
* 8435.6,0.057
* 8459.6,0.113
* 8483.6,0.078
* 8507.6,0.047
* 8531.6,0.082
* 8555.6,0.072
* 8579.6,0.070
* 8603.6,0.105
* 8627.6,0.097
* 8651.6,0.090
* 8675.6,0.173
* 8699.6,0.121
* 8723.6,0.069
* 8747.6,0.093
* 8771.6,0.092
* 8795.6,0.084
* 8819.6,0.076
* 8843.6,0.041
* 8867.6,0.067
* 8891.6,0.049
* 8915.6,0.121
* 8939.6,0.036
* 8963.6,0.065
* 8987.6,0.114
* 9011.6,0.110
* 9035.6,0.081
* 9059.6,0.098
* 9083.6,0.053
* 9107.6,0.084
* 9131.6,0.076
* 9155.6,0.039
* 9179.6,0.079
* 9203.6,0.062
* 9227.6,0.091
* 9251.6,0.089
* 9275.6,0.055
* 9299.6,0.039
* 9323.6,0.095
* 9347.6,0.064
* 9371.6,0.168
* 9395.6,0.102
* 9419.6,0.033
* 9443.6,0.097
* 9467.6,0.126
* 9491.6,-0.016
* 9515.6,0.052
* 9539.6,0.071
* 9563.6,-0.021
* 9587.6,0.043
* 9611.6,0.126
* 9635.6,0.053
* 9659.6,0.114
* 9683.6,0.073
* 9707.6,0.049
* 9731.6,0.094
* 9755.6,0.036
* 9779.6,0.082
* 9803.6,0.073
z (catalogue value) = 0.184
